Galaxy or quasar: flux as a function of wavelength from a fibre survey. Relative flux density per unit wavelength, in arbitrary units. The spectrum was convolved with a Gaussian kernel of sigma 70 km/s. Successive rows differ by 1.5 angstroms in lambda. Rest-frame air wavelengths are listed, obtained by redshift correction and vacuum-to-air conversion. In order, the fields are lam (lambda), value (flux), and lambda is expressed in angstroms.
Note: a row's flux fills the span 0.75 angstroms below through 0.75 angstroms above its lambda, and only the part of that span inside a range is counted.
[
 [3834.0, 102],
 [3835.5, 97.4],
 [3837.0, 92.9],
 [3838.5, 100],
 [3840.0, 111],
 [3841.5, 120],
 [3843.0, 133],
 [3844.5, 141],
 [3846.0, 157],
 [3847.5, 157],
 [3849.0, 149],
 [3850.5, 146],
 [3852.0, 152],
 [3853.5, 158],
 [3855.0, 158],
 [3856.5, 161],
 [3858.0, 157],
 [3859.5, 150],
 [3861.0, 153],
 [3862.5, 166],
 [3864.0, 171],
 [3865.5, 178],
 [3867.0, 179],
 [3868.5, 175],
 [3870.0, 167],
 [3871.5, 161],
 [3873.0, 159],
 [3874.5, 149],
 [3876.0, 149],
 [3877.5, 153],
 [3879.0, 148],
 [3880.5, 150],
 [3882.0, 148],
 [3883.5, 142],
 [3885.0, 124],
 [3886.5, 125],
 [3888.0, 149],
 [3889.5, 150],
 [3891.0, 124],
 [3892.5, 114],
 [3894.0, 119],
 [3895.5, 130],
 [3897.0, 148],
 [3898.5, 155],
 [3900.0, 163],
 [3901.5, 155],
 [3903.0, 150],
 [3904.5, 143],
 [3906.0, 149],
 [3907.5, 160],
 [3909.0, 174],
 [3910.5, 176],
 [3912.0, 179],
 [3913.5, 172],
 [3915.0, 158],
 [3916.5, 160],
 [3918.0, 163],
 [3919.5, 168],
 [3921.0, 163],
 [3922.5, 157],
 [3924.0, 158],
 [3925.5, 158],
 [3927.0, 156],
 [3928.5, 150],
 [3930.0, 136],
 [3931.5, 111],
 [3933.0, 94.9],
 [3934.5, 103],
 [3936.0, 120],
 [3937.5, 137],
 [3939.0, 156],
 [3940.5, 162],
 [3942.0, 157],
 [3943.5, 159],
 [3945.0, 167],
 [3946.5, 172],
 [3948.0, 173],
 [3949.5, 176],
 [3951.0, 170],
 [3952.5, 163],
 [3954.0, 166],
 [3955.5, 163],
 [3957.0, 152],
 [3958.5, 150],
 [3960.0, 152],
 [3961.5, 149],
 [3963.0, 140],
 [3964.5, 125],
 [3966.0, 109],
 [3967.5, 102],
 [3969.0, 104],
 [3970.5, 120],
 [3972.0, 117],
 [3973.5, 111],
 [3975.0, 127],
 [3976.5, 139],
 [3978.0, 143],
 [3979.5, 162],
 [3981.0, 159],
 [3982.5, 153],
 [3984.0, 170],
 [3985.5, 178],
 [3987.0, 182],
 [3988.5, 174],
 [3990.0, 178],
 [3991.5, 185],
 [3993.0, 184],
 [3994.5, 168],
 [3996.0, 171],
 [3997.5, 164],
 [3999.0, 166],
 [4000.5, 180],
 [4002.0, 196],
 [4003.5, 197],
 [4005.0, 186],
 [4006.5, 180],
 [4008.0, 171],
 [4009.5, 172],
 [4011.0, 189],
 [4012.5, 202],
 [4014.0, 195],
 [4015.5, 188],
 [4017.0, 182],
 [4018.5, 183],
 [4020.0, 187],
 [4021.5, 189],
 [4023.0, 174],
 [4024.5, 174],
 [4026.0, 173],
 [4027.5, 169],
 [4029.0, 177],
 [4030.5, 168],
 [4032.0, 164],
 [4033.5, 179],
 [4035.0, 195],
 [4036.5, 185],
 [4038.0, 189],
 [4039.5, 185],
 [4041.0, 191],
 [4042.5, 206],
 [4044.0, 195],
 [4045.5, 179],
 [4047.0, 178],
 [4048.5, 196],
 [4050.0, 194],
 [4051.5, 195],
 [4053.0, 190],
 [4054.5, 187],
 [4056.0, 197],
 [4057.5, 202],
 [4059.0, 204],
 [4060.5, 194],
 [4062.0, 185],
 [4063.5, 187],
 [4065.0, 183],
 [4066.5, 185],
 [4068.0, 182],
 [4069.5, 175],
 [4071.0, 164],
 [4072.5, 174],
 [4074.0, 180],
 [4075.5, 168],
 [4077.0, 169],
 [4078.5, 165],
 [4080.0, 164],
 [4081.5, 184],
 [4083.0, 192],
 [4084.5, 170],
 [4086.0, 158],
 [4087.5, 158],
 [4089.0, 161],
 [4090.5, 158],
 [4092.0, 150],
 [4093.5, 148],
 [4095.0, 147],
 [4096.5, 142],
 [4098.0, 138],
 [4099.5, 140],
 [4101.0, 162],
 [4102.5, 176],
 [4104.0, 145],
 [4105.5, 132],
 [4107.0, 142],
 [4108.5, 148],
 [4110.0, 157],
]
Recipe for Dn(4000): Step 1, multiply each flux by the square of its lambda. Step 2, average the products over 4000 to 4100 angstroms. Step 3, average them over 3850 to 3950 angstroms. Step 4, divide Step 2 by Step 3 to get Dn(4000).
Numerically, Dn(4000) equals 1.3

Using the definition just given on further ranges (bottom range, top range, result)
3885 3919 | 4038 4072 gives 1.36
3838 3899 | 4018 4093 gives 1.34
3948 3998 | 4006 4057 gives 1.25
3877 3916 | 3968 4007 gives 1.14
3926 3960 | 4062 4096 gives 1.21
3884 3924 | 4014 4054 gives 1.30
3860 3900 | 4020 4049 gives 1.32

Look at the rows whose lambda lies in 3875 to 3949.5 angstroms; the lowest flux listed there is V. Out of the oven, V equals 94.9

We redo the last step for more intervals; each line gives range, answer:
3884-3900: 114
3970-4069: 111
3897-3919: 143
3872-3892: 124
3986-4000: 164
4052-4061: 187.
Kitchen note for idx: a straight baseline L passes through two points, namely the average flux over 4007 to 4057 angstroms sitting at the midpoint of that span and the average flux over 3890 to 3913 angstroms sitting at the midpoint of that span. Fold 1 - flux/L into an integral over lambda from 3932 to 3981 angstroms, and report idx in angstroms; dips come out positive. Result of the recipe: 6.6 angstroms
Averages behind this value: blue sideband 150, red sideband 185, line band 142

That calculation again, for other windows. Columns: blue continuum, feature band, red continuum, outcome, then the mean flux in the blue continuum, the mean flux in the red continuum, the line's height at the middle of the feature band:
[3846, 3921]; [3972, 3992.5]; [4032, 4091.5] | 1.5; 154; 182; 169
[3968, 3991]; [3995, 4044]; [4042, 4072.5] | -4.0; 148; 188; 169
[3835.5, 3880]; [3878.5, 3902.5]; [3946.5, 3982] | 1.1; 149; 143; 147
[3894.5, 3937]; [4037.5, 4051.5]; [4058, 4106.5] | -2.4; 150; 167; 163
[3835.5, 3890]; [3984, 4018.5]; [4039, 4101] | -3.0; 148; 176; 167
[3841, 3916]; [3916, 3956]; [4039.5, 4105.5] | 1.6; 152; 174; 159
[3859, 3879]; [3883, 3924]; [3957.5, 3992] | 1.3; 162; 144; 156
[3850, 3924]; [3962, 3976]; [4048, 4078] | 4.2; 154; 185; 169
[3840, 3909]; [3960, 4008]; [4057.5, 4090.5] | 2.6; 150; 176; 164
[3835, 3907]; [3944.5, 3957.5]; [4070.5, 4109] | -1.4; 146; 159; 151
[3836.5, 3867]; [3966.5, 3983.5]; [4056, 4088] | 3.5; 147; 179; 165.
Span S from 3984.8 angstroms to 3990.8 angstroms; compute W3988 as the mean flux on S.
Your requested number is 178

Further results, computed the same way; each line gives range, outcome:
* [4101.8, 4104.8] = 160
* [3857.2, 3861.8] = 154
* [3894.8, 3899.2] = 144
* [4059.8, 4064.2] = 189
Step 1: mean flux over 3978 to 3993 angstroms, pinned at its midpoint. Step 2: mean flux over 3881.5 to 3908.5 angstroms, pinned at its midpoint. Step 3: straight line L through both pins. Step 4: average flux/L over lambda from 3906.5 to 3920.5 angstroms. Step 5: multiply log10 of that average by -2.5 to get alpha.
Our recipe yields -0.14 mag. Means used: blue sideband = 142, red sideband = 170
